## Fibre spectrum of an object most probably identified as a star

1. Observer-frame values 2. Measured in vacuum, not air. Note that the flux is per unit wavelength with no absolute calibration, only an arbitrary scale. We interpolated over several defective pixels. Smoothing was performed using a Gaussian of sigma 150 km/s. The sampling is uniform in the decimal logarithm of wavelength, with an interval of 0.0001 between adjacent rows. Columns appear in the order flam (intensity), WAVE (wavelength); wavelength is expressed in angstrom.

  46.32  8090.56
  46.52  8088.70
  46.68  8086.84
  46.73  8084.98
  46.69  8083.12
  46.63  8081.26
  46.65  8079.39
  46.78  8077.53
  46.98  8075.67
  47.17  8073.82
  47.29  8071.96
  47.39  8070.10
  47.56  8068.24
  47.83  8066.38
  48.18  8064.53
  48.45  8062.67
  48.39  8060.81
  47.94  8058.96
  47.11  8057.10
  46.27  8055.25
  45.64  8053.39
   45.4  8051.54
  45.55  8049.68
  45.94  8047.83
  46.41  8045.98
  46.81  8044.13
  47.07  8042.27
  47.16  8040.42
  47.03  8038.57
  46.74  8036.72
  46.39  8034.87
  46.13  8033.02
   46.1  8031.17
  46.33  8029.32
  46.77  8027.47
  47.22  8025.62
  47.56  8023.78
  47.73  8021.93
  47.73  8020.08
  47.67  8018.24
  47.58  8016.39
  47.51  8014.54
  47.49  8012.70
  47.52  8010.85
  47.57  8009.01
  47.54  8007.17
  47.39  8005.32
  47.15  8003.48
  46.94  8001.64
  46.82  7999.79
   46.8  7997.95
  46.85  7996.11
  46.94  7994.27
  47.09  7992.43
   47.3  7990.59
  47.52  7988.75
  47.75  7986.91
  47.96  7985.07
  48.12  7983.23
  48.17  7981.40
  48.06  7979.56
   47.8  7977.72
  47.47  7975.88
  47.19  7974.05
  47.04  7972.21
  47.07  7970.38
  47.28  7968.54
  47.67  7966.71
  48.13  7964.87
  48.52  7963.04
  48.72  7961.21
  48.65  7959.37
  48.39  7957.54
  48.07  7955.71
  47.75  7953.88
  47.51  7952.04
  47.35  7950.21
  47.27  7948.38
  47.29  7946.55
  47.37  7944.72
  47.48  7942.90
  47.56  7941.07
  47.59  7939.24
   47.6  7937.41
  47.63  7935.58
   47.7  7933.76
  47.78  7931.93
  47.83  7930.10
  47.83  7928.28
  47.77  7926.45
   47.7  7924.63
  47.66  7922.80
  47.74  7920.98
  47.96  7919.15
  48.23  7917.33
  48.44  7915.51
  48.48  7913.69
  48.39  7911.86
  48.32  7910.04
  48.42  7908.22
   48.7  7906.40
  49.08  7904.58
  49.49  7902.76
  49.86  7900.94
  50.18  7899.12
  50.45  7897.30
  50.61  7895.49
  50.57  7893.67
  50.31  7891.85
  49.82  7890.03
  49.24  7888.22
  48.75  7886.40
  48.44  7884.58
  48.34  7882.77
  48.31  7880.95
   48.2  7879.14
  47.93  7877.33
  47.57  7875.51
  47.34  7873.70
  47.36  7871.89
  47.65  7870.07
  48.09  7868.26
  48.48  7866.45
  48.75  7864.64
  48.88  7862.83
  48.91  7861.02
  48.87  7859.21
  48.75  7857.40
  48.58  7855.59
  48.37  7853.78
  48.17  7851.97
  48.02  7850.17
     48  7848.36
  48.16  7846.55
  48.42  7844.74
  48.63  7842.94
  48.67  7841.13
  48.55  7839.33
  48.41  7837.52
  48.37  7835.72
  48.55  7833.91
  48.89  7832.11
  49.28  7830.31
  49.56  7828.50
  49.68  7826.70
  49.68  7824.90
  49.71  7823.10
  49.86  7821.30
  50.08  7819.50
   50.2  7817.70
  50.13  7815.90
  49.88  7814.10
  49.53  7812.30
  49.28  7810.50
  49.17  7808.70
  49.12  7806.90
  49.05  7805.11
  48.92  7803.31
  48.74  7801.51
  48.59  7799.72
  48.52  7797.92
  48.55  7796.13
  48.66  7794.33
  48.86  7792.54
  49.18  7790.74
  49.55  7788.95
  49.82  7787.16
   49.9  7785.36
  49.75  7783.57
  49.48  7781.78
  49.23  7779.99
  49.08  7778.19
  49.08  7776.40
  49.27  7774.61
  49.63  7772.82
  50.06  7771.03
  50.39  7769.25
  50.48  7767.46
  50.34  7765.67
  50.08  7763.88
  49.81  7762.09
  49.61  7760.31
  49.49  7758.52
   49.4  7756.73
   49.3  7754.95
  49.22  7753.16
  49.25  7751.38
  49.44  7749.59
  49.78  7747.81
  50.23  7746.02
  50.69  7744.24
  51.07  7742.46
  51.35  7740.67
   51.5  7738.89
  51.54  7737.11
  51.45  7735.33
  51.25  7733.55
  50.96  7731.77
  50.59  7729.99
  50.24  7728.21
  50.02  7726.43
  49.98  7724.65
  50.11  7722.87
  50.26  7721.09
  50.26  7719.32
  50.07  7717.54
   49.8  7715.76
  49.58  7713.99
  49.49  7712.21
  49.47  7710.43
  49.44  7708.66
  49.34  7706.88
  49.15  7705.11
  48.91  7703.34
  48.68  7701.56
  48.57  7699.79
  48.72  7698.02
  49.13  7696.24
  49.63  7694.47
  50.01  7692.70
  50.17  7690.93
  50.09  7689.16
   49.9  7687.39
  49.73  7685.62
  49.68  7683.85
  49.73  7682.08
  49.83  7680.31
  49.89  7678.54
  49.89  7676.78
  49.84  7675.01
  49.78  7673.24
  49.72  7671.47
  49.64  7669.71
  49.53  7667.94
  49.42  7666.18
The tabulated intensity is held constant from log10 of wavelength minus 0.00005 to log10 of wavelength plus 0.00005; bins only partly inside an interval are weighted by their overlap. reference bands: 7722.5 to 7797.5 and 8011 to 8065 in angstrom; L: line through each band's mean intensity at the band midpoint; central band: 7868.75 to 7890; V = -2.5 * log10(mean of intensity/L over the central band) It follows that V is 0.01 mag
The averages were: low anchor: 49.9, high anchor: 47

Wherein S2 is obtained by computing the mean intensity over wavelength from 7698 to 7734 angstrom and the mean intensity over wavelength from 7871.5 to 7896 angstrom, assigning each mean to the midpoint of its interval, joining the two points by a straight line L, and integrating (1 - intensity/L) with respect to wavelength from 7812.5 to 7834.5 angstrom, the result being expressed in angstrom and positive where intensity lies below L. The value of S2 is -0.2 angstrom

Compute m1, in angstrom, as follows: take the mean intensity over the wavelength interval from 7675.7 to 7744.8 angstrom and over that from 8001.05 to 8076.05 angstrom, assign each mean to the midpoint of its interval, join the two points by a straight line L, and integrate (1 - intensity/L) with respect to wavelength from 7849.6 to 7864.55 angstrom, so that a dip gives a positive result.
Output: 0.0 angstrom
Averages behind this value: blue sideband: 50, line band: 48.6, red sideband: 47.1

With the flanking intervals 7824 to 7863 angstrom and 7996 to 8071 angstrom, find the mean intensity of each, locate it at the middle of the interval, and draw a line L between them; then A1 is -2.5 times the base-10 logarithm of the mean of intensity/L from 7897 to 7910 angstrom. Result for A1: -0.03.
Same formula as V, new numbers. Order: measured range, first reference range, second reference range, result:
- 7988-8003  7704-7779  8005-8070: 0.01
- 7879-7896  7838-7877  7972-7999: -0.03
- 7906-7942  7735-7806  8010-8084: 0.01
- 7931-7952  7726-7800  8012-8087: 0.01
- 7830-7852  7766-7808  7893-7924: 0.02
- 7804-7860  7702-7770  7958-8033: 0.00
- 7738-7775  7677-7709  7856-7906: -0.02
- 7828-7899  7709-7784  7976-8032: 0.00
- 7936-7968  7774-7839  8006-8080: 0.00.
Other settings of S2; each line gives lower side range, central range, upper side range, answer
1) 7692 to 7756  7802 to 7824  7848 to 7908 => -0.1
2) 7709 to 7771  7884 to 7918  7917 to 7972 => -0.7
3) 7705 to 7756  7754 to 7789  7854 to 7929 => 0.1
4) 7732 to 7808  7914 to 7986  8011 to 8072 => 0.2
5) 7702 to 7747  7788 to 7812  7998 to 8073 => 0.3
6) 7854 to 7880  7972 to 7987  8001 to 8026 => 0.0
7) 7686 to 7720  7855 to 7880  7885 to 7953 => 0.2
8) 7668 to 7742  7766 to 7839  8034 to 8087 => -0.4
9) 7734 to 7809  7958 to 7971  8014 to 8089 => -0.1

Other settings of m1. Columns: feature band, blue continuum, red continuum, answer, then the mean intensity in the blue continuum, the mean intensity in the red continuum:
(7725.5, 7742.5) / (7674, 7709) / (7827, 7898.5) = -0.6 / 49.5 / 48.7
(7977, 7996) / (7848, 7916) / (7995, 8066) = 0.0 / 48.7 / 47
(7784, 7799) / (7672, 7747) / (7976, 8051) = 0.0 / 50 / 47.1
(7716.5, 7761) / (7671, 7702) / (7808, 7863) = -0.8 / 49.6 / 49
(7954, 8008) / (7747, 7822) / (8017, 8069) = 0.0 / 49.5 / 47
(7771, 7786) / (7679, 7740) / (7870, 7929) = 0.0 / 49.9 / 48.7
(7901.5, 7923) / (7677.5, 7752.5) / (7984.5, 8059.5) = -0.2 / 50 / 47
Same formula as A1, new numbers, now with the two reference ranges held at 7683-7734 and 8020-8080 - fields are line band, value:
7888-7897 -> -0.044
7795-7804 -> 0.008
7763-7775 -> -0.018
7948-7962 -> -0.005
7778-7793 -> -0.007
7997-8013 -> 0.002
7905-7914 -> -0.008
